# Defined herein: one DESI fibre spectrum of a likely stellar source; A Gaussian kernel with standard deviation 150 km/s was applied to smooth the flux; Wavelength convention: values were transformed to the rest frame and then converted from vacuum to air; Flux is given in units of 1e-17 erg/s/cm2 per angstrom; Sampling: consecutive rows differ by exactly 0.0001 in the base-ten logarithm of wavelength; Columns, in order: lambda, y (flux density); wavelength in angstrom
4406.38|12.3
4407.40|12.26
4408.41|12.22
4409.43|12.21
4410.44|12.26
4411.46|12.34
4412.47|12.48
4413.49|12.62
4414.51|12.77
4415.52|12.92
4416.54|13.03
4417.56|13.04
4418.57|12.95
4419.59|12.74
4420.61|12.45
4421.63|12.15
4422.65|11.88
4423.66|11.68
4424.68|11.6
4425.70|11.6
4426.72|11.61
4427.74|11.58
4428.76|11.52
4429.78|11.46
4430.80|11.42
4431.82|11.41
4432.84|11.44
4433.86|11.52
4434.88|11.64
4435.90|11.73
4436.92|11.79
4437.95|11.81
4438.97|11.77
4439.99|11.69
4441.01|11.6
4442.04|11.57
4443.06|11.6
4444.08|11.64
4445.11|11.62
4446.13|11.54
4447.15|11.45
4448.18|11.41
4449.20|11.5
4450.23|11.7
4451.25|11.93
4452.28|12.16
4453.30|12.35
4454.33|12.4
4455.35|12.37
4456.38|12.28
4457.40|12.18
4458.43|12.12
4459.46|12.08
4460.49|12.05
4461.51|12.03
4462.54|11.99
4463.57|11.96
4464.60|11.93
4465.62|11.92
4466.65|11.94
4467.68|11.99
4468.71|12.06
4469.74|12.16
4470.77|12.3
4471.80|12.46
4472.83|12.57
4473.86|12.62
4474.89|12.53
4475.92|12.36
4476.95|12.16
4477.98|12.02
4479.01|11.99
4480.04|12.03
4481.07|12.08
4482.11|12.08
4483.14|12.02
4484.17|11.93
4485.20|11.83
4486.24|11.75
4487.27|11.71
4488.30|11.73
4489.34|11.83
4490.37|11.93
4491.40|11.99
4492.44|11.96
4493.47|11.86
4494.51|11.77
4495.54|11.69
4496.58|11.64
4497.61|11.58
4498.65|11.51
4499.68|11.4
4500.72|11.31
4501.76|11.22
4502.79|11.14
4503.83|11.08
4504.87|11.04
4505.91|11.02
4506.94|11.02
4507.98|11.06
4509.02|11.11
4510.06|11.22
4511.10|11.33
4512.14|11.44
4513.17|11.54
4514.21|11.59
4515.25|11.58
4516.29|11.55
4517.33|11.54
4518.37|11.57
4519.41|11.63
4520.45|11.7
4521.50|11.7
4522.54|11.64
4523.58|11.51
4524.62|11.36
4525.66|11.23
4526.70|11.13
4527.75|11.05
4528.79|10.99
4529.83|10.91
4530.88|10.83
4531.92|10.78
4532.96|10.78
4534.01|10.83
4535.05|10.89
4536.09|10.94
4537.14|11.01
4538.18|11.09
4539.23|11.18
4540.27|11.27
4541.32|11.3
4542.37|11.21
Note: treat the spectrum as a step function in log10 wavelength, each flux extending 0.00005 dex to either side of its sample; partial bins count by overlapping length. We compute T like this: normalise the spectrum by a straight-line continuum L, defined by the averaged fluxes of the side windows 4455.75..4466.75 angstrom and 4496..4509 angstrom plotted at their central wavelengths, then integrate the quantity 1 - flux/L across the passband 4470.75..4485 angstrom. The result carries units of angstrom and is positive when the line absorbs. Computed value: -0.6 angstrom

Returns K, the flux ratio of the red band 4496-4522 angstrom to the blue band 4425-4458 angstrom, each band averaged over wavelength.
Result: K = 0.97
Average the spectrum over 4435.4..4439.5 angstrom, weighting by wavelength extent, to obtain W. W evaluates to 11.8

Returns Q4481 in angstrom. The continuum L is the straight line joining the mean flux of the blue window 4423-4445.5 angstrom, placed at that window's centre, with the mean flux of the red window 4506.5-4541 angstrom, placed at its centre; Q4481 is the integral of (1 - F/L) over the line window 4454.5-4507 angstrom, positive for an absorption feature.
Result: -2.2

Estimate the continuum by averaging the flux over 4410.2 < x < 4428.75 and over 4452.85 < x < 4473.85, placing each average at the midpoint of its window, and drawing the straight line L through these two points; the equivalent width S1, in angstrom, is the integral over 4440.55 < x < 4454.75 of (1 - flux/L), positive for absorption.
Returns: 0.5 angstrom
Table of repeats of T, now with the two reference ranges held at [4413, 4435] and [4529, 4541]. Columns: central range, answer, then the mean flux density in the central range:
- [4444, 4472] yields -0.63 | 12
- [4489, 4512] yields -0.27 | 11.4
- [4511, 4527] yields -0.56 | 11.5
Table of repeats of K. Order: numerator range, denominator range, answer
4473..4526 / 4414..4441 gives 0.97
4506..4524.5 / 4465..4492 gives 0.95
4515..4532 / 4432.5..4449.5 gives 0.98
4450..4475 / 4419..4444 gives 1.04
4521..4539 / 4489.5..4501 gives 0.95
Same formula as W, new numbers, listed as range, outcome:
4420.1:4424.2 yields 12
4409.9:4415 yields 12.5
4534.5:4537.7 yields 11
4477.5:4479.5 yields 12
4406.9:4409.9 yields 12.2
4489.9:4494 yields 11.9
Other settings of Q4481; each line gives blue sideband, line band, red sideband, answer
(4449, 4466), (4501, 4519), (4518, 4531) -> 0.3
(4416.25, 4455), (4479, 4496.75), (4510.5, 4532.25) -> -0.5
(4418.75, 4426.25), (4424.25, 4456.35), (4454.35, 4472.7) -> 1.0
